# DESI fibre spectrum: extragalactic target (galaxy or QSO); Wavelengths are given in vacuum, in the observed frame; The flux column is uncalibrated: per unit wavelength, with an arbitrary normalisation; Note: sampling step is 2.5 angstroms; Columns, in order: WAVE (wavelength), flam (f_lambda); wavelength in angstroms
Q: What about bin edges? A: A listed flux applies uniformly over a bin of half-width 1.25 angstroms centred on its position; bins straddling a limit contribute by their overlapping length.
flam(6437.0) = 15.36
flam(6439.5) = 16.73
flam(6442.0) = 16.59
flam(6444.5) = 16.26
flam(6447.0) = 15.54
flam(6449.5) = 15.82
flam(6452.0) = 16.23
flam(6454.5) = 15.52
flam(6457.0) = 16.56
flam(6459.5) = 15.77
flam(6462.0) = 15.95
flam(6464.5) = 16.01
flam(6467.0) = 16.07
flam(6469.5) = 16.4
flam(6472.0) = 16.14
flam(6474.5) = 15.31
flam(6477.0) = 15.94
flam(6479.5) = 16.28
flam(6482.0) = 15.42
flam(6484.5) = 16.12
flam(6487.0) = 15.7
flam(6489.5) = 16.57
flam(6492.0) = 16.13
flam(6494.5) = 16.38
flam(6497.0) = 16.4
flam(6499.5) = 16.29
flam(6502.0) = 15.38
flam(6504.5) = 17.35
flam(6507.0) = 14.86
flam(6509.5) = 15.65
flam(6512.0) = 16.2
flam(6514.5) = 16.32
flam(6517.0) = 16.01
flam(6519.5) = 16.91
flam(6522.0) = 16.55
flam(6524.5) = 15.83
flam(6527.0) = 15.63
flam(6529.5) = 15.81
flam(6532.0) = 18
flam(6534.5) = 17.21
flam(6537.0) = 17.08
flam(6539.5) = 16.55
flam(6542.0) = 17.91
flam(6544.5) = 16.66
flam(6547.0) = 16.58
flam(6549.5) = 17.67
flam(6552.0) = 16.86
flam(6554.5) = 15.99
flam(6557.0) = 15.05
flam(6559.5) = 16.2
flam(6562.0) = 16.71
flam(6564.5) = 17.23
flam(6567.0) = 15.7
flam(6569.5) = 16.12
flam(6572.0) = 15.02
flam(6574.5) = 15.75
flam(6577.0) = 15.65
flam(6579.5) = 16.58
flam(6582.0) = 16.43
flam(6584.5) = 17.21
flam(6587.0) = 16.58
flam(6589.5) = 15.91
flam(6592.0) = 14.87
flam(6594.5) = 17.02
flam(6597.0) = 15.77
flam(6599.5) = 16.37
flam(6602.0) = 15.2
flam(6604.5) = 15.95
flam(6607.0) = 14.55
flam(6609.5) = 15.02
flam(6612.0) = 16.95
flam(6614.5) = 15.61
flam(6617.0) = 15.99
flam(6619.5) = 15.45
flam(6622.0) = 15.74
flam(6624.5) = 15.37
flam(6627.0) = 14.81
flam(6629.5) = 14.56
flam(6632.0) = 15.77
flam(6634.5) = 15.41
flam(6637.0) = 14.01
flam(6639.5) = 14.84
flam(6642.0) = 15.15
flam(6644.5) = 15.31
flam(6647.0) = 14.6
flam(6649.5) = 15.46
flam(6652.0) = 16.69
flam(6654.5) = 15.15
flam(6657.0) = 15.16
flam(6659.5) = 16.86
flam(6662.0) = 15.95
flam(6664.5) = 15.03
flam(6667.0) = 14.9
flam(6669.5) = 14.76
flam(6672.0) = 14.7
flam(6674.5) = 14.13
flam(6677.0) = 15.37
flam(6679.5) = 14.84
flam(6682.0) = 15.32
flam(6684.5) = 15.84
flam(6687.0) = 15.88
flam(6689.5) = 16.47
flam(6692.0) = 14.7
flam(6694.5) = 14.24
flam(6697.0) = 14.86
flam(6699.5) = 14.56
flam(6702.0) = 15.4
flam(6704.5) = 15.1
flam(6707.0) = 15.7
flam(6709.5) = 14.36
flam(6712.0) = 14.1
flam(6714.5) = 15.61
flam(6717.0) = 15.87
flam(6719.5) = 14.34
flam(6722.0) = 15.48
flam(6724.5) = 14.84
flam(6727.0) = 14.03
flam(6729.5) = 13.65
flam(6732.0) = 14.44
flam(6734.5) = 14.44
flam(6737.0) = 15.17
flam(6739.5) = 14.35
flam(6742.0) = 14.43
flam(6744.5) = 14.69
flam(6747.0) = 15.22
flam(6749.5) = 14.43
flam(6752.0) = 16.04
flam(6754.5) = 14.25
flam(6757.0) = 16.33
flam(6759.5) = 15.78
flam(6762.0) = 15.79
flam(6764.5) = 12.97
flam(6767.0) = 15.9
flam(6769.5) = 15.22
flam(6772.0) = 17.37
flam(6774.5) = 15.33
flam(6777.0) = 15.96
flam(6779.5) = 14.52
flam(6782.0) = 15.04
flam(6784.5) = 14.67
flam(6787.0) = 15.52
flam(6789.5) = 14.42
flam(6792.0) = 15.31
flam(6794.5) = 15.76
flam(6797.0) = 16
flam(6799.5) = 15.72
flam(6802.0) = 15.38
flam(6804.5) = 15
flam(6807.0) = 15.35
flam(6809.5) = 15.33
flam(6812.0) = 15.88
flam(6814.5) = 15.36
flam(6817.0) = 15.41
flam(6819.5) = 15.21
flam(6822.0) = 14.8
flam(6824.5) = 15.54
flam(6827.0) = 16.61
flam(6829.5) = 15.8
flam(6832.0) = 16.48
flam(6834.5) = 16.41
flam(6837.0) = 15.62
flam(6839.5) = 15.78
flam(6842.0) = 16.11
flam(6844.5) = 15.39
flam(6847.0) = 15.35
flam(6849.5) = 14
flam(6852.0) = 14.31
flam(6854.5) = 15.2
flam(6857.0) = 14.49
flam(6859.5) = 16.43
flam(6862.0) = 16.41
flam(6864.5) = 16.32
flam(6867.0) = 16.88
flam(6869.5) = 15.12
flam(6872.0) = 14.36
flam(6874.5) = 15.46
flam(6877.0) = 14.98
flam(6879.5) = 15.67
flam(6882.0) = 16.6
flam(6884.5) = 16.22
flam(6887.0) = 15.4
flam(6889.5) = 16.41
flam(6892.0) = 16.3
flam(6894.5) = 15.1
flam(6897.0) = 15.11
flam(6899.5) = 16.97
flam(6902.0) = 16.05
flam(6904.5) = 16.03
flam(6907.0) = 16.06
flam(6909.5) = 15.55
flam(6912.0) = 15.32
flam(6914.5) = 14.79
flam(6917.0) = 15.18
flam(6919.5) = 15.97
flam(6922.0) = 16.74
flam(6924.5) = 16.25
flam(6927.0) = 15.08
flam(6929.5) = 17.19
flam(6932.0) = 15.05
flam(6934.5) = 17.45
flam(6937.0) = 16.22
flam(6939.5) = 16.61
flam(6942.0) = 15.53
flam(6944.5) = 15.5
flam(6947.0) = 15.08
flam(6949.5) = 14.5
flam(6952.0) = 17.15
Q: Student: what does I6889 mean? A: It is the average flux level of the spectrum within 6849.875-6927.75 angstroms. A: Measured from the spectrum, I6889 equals 15.7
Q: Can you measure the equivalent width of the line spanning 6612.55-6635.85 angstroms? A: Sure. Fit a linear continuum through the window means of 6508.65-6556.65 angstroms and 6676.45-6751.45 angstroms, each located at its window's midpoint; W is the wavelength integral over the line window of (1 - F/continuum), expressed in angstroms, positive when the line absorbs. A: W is 0.4 angstroms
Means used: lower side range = 16.6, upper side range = 14.9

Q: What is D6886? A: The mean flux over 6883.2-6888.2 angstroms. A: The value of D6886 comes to 15.8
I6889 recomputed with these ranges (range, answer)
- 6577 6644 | 15.7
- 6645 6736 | 15.1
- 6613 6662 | 15.4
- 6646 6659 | 15.5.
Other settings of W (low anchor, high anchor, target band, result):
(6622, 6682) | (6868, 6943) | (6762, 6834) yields 0.5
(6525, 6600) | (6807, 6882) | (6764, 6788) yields 0.7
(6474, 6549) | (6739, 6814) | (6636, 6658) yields 0.9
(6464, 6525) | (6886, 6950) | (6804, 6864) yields 1.4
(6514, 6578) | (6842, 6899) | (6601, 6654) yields 2.8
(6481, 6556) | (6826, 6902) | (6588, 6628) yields 1.4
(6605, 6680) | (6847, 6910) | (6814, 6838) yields -0.3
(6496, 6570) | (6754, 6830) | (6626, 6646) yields 1.3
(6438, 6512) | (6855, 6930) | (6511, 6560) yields -1.7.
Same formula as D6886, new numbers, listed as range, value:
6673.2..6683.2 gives 14.9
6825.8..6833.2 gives 16.3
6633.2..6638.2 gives 14.7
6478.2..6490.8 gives 16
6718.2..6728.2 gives 14.7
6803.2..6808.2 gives 15.2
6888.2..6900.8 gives 16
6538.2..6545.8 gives 17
